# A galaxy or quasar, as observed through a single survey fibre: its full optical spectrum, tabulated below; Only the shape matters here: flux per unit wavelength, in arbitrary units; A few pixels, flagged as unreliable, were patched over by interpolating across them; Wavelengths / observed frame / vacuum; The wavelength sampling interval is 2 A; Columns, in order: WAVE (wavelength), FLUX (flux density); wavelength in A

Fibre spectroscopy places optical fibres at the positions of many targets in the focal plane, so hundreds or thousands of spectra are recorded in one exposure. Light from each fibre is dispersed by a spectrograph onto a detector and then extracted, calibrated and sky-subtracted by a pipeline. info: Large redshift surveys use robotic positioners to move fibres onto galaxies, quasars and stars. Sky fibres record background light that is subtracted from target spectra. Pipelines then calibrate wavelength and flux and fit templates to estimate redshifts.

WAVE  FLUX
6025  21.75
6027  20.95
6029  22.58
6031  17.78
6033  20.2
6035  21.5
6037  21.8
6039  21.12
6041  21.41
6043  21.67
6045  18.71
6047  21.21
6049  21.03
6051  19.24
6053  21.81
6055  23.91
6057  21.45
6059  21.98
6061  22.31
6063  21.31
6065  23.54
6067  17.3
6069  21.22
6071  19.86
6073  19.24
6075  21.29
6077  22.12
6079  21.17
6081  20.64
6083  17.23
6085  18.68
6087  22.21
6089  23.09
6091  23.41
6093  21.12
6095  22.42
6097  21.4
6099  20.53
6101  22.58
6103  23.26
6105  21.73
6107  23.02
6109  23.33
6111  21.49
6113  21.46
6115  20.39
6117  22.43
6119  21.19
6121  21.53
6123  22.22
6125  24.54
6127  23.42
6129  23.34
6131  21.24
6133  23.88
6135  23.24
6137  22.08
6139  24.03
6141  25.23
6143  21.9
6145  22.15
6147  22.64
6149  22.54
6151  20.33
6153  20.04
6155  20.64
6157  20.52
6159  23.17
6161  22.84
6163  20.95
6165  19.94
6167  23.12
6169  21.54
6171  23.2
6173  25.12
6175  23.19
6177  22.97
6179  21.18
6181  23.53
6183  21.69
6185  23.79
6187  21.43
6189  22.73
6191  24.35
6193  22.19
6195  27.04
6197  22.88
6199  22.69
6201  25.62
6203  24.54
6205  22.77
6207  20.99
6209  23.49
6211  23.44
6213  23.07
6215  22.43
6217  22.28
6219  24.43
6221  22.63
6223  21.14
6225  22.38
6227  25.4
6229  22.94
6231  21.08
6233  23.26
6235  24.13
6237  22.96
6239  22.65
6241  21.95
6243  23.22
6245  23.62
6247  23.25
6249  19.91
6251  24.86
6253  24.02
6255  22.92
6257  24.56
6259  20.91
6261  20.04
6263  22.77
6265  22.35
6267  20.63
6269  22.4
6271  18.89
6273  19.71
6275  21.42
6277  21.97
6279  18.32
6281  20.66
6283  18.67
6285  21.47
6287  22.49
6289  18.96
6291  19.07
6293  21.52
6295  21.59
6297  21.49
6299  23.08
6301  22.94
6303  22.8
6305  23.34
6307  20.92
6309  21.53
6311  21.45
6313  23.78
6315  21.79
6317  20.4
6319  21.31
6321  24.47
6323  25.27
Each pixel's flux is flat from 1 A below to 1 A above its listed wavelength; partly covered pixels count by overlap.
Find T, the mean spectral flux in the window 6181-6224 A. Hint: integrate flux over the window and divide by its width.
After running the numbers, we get 23.1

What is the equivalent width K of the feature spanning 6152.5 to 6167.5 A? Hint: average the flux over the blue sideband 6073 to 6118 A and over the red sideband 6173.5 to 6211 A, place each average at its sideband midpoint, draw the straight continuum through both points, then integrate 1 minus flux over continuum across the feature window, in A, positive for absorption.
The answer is 0.8 A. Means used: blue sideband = 21.5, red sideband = 23.2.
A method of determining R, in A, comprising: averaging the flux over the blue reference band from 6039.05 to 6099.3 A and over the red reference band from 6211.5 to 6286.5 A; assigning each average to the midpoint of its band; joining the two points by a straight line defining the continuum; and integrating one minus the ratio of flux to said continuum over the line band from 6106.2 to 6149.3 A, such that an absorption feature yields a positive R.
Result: -2.3 A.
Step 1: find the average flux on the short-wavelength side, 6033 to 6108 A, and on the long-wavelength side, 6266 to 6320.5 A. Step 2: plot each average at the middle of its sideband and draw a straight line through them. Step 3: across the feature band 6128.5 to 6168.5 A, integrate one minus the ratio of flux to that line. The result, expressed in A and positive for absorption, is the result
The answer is -1.7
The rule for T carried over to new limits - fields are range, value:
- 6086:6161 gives 22.3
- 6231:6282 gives 22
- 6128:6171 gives 22.2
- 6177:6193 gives 22.7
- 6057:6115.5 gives 21.4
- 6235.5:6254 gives 23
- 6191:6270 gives 22.9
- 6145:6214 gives 22.6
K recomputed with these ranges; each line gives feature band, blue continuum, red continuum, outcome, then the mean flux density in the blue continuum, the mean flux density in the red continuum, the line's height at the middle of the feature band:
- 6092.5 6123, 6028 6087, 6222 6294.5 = -1.16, 20.8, 21.8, 21.1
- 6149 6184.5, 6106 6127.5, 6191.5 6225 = 1.16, 22.2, 23.2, 22.8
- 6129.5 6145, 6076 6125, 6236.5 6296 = -0.99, 21.7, 21.6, 21.7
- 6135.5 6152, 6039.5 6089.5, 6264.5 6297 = -1.44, 20.9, 20.6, 20.8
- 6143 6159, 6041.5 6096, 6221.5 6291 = 0.01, 21.1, 21.9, 21.4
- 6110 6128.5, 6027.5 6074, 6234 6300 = -0.79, 21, 21.7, 21.2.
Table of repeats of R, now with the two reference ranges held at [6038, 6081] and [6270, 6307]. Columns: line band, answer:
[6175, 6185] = -0.72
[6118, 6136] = -1.43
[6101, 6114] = -0.82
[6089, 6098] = -0.48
